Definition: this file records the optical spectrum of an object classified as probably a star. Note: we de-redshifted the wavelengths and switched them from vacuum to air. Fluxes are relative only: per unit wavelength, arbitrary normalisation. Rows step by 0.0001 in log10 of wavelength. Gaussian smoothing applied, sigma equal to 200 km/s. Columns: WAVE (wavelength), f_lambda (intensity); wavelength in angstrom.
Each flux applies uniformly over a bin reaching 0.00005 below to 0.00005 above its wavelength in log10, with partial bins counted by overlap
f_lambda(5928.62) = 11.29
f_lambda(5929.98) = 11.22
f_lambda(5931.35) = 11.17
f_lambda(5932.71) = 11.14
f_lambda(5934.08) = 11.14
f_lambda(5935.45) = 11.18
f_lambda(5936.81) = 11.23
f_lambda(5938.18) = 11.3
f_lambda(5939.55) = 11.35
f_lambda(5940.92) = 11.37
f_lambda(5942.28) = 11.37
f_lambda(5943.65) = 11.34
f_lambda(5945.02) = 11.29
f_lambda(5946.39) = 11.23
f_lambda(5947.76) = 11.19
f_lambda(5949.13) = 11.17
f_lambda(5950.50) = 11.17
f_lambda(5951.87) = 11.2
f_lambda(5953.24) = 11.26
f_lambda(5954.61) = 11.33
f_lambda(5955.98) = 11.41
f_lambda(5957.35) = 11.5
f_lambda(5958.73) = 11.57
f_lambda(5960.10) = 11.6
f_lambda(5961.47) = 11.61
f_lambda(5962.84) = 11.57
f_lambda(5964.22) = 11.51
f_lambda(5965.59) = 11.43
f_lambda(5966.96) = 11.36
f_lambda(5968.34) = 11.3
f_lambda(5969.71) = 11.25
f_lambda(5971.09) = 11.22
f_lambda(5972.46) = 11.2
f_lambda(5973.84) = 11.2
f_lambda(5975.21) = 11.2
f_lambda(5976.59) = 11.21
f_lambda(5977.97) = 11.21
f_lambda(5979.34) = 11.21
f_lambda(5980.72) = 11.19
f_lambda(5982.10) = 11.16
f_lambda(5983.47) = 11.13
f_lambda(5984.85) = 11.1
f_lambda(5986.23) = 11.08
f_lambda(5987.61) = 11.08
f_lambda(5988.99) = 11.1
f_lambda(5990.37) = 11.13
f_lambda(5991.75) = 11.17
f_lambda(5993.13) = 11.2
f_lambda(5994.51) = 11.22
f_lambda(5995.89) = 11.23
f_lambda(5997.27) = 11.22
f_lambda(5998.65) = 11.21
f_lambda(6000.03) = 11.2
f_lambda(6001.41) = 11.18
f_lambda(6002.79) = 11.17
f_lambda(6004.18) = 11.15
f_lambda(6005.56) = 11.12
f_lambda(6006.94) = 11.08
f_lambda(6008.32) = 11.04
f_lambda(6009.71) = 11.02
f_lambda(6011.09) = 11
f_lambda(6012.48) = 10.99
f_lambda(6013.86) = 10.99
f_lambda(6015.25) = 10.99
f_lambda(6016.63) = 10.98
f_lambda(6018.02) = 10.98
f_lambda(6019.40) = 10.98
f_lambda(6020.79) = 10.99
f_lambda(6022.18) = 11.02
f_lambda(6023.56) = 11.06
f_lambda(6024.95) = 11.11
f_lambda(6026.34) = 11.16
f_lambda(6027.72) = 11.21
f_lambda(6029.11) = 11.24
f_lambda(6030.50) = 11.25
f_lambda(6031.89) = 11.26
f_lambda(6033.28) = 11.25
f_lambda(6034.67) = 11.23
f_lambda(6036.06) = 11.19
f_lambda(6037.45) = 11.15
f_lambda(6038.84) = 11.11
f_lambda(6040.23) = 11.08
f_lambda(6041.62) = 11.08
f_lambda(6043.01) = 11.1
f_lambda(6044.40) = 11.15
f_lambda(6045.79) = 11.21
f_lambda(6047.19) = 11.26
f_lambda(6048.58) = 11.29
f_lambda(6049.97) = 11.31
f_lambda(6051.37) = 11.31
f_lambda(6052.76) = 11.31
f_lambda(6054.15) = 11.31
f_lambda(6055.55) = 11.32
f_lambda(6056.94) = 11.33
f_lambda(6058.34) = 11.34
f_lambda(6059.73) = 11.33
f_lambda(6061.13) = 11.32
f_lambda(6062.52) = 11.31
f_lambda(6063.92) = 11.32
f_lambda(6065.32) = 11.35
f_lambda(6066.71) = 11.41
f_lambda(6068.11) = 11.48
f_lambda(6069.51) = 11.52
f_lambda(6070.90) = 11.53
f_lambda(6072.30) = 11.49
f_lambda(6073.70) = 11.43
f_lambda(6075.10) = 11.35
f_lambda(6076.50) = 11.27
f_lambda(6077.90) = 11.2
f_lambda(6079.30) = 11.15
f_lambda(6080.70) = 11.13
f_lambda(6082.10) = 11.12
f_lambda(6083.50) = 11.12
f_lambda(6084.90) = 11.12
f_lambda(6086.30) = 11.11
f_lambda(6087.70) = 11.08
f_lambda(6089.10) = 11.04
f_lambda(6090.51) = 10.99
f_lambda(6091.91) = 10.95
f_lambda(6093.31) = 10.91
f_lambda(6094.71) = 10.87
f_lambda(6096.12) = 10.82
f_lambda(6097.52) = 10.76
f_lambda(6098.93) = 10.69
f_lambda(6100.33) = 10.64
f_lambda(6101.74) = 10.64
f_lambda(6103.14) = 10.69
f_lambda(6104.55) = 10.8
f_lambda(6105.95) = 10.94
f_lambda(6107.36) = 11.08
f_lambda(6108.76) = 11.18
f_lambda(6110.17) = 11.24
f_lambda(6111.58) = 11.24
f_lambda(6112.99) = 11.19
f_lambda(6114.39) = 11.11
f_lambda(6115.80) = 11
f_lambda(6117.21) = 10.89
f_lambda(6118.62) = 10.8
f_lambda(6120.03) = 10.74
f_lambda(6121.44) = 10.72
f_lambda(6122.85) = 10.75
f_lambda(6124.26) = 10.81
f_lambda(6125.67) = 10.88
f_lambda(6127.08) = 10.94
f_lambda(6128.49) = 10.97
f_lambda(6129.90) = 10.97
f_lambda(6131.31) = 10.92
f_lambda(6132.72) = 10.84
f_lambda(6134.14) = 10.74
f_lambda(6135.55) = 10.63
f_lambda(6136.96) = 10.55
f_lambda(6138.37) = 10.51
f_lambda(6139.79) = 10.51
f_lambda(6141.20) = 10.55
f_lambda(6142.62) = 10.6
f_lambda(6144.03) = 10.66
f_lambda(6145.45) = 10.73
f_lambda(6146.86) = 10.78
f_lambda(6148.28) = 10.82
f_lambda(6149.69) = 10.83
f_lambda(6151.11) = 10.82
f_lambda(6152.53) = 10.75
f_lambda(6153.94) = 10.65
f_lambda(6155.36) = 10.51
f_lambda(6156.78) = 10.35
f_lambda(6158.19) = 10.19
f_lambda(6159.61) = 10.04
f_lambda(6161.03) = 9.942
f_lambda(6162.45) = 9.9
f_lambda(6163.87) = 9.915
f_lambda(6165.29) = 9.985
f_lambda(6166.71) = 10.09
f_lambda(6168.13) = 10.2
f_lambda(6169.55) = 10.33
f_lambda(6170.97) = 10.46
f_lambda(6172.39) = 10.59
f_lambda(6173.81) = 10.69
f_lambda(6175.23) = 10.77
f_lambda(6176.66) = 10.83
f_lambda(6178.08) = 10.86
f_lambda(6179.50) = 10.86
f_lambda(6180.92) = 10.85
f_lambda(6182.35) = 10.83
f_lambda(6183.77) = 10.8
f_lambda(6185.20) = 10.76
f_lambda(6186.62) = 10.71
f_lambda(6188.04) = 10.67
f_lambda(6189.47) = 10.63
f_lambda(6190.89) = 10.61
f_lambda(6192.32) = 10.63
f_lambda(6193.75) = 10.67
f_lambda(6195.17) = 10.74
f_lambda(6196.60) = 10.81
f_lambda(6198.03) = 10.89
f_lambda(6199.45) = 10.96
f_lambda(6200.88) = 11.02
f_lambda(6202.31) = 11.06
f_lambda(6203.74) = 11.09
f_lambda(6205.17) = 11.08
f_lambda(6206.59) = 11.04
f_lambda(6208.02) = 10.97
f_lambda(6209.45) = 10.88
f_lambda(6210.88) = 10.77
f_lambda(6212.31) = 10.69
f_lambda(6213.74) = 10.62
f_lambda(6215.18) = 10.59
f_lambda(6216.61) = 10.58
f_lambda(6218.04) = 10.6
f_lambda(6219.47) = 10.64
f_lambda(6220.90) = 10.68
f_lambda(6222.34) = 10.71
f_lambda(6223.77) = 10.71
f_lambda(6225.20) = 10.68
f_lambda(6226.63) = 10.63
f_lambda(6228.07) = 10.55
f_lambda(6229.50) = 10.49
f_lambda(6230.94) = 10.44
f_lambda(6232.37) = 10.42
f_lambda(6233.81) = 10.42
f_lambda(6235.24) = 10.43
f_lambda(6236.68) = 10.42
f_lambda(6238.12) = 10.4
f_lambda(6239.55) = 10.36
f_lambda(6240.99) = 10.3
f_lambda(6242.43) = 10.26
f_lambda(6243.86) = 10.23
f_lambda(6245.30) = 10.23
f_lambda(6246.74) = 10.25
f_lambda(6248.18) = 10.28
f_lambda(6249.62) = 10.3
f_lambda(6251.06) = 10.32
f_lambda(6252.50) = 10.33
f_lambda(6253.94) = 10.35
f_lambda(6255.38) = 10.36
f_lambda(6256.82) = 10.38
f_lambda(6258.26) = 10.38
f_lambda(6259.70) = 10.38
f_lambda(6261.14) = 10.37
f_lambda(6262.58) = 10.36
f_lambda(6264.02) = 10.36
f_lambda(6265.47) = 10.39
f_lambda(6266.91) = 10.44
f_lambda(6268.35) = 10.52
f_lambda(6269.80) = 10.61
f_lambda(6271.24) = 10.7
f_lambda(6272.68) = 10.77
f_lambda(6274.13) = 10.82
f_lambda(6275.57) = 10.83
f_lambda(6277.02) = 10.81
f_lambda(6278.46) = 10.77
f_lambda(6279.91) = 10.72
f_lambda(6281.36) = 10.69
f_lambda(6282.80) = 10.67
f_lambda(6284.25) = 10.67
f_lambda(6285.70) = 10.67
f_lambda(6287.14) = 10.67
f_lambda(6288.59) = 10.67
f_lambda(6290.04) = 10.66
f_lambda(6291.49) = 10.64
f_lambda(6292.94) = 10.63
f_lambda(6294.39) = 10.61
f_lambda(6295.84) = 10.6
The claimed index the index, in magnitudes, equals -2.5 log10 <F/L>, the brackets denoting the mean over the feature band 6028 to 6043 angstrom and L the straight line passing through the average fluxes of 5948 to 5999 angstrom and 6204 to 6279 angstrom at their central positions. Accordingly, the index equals -0.01 mag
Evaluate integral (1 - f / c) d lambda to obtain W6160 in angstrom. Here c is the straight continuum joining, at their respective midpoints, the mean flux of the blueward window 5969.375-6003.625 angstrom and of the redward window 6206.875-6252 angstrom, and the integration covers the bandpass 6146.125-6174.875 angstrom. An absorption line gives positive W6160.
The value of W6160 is 0.8 angstrom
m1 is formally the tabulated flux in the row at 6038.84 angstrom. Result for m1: 11.11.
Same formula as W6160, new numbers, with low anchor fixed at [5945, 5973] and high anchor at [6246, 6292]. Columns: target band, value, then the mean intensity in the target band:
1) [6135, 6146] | 0.29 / 10.6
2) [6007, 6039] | 0.25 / 11.1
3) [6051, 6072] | -0.54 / 11.4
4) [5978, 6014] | 0.39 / 11.1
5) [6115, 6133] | 0.09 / 10.9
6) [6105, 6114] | -0.15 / 11.1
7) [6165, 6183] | 0.35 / 10.6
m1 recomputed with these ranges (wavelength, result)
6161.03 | 9.942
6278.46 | 10.77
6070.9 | 11.53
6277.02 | 10.81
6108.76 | 11.18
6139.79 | 10.51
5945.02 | 11.29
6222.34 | 10.71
